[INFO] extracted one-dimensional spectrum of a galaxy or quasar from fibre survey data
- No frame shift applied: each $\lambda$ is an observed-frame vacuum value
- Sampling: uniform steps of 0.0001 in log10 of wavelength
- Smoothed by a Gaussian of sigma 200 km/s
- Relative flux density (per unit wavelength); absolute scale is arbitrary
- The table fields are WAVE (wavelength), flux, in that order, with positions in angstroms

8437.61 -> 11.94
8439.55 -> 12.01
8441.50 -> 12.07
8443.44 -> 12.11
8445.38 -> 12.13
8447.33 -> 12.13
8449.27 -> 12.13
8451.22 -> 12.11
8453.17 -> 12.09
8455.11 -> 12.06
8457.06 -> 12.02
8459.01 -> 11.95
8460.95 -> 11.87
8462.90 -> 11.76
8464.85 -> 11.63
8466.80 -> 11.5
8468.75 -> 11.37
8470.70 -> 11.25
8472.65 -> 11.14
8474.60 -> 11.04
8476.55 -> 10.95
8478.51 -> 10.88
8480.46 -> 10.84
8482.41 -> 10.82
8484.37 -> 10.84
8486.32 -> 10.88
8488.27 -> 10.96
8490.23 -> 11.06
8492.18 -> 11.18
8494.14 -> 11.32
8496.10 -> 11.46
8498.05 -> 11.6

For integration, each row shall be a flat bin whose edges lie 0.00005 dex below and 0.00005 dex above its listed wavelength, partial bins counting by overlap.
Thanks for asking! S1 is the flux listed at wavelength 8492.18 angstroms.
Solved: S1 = 11.18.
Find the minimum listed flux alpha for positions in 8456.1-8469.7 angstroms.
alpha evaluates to 11.37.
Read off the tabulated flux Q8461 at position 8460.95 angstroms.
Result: 11.87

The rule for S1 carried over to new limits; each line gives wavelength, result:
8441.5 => 12.07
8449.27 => 12.13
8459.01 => 11.95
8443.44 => 12.11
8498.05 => 11.6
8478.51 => 10.88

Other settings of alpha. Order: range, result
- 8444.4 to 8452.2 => 12.11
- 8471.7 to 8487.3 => 10.82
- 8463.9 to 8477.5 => 10.95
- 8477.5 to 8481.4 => 10.84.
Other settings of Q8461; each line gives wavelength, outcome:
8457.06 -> 12.02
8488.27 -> 10.96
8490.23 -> 11.06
